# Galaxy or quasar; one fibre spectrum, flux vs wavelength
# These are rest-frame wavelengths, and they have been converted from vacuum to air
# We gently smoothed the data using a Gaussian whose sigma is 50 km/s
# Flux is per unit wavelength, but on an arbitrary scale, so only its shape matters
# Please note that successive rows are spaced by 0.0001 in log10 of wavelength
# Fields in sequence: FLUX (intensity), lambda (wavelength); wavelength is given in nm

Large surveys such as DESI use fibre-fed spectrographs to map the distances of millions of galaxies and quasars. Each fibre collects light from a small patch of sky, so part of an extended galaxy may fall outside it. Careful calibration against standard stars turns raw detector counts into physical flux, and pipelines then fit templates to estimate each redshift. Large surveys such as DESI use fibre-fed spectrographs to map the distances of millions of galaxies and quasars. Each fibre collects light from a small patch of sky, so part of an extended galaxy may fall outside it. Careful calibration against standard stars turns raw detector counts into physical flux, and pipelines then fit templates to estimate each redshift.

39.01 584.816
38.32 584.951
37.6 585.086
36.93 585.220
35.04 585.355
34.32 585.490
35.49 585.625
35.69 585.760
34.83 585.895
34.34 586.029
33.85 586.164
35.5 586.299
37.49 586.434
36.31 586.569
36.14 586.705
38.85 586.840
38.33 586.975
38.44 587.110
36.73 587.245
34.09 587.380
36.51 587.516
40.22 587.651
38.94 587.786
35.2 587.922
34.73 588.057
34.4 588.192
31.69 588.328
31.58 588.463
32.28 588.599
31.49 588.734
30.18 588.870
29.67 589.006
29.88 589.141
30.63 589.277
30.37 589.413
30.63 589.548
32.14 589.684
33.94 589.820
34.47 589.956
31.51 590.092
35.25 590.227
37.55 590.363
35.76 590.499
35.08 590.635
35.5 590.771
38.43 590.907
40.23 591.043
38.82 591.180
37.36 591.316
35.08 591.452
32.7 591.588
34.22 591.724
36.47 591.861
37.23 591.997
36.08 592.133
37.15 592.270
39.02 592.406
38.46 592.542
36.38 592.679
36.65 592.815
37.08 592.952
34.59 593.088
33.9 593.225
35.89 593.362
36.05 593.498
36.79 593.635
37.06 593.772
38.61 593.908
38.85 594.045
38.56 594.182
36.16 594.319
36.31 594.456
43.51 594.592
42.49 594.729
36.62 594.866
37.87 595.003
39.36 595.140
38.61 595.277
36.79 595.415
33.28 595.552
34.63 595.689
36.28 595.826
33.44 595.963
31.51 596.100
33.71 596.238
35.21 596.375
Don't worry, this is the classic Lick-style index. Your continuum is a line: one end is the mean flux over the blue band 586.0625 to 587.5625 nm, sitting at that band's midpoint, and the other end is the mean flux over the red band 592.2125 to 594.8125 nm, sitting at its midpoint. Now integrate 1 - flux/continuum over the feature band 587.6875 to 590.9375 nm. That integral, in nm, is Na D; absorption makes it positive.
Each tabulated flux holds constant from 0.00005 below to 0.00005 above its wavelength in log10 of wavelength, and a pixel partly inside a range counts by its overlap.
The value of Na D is 0.31 nm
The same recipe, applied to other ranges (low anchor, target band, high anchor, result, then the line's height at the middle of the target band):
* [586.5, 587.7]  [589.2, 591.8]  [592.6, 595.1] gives 0.183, 37.3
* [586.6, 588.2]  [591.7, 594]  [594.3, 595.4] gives 0.104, 38.4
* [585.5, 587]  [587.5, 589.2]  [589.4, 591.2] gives 0.093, 35.5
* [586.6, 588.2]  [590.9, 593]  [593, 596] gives 0.008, 37.1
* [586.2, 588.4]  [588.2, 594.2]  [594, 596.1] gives 0.306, 36.9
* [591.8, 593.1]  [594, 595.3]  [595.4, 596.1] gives -0.130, 35.3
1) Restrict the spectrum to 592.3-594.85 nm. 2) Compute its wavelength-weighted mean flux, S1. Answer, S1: 37.6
